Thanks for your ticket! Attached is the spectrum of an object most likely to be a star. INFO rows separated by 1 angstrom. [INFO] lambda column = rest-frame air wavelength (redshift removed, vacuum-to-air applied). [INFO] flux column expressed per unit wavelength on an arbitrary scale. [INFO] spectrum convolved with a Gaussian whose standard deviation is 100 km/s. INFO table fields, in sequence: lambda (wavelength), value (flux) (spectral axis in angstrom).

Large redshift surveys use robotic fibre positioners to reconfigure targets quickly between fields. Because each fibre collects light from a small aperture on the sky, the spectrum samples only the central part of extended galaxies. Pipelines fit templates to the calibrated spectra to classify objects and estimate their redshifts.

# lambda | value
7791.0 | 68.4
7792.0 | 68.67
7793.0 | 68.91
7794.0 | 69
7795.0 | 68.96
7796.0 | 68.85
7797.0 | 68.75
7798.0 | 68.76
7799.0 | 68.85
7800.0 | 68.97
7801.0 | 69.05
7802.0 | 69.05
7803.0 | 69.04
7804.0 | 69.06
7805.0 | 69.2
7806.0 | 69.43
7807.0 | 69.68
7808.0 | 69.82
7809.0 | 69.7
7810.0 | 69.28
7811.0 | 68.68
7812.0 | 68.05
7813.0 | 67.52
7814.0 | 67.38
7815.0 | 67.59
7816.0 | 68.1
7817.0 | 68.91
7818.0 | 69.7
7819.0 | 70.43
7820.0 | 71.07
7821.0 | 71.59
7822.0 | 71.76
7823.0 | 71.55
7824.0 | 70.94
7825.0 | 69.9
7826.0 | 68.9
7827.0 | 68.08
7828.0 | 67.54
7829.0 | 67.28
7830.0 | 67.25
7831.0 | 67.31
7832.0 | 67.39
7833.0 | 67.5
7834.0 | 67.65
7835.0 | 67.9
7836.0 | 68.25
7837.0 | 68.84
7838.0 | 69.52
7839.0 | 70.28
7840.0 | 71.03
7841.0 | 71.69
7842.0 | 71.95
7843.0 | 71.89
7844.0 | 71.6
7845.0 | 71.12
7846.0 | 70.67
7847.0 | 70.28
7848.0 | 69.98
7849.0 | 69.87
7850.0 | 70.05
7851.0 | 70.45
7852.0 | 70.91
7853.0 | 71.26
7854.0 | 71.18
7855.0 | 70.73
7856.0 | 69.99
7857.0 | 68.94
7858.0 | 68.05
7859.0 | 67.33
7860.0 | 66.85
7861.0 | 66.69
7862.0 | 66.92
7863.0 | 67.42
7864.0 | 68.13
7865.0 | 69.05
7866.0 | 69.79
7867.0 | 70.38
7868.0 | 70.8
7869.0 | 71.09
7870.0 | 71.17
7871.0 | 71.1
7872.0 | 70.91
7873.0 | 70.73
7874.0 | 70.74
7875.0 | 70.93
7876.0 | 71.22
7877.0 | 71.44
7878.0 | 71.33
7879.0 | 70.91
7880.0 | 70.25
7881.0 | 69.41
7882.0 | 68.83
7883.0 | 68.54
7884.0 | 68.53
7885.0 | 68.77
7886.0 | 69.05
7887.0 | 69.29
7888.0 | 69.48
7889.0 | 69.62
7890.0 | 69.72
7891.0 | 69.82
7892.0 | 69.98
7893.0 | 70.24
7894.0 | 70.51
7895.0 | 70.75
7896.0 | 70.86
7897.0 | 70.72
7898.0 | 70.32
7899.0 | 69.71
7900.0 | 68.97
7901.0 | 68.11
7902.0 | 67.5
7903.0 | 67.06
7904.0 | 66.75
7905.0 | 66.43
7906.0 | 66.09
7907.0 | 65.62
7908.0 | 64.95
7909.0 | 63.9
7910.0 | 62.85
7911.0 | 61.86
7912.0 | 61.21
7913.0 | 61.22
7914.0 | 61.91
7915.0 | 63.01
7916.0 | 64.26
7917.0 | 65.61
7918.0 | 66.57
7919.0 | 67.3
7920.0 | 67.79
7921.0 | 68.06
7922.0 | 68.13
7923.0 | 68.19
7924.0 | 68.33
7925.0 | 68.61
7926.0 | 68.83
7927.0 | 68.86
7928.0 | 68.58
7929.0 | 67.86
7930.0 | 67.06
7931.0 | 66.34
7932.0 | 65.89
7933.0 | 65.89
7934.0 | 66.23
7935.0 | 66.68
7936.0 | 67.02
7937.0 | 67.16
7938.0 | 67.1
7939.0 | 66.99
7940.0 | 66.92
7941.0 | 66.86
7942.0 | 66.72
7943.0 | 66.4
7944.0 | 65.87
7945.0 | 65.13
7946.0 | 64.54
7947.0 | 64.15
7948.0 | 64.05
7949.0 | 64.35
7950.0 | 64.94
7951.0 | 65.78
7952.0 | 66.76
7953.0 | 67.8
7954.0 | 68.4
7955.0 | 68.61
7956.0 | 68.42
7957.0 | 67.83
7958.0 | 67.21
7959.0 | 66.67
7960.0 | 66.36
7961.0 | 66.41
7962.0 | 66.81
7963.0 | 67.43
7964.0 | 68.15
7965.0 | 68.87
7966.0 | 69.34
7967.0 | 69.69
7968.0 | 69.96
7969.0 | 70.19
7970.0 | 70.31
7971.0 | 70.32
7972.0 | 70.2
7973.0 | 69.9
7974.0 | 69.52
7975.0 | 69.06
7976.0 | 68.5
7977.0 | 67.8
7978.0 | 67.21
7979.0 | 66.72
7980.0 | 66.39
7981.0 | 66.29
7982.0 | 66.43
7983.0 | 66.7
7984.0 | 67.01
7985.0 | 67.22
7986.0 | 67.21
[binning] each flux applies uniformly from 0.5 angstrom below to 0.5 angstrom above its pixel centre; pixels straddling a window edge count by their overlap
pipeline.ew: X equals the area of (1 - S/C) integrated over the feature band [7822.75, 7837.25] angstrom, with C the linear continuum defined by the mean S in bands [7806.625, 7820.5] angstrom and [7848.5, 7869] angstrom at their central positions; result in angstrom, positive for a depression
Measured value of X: 0.2 angstrom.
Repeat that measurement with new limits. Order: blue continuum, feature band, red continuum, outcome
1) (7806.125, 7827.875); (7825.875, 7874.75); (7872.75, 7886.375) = 0.2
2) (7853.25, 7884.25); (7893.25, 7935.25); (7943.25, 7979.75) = 1.1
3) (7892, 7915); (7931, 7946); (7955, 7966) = 0.2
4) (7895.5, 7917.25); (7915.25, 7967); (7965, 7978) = 0.6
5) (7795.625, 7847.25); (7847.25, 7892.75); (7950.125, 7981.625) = -0.5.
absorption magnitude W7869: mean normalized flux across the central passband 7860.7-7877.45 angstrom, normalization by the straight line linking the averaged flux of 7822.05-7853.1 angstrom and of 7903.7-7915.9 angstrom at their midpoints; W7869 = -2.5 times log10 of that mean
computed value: -0.05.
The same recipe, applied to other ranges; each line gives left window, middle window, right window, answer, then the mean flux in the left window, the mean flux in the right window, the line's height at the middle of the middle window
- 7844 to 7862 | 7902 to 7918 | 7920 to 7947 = 0.06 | 69.6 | 67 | 67.8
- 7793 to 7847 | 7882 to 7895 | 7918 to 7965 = -0.02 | 69.3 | 67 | 68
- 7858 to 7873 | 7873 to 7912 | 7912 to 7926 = -0.02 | 69.1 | 66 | 67.6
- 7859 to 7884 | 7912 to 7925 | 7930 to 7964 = 0.03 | 69.7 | 66.5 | 67.7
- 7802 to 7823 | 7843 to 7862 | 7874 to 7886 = 0.00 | 69.3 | 70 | 69.7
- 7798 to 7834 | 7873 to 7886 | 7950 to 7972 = -0.02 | 69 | 68.1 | 68.6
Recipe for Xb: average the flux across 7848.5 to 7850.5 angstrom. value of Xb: 70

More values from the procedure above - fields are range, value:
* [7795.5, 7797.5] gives 68.8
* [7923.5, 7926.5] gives 68.6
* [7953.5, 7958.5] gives 68.1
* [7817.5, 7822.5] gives 70.9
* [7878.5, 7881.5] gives 70.2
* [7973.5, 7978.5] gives 68.4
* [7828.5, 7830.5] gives 67.3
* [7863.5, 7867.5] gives 69.3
